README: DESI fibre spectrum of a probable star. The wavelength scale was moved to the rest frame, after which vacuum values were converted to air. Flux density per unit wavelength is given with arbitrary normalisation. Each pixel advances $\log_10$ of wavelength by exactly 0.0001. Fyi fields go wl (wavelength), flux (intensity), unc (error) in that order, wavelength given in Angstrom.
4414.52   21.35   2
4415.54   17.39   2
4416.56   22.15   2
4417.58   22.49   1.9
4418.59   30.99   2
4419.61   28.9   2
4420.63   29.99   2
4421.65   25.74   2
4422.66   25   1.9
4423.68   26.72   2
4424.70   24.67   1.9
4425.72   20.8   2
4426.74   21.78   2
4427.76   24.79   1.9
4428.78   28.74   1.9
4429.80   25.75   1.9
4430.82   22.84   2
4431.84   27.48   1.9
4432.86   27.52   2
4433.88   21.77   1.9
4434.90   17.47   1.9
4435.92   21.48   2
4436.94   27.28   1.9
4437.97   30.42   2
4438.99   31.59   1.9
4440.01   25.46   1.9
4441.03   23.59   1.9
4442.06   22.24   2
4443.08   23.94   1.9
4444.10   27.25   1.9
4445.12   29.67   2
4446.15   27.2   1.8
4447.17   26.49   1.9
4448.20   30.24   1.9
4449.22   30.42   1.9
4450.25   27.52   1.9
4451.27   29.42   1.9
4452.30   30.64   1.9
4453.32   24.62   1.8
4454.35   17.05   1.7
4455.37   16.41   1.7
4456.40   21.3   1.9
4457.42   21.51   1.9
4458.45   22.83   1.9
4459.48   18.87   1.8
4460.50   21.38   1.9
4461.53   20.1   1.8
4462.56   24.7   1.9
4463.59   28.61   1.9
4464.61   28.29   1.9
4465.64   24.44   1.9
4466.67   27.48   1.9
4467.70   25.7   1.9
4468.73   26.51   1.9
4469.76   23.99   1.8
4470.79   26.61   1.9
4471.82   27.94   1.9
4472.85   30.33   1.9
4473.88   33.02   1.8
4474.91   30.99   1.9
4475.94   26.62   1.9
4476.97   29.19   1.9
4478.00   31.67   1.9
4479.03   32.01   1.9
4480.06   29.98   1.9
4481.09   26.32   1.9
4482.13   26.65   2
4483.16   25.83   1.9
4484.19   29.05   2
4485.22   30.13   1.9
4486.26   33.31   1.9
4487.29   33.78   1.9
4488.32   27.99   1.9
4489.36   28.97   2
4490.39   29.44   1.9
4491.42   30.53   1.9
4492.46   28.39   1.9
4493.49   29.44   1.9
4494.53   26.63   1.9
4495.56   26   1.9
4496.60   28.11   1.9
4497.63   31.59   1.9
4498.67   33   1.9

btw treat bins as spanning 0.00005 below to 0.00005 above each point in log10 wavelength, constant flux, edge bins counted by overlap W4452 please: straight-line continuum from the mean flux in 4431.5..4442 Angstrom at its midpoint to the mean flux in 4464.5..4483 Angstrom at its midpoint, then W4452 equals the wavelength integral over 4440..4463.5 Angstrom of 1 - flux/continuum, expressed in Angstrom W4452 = 1.64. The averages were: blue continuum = 25.2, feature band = 24.5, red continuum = 28.2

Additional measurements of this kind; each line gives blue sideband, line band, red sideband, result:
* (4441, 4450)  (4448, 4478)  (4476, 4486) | 2.32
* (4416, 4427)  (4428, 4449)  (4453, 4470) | -1.32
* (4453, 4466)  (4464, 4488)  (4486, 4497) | -2.63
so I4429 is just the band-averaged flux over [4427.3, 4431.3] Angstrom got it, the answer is 25.6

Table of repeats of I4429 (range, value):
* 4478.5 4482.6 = 28.7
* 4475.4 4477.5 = 28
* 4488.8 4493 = 29.3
